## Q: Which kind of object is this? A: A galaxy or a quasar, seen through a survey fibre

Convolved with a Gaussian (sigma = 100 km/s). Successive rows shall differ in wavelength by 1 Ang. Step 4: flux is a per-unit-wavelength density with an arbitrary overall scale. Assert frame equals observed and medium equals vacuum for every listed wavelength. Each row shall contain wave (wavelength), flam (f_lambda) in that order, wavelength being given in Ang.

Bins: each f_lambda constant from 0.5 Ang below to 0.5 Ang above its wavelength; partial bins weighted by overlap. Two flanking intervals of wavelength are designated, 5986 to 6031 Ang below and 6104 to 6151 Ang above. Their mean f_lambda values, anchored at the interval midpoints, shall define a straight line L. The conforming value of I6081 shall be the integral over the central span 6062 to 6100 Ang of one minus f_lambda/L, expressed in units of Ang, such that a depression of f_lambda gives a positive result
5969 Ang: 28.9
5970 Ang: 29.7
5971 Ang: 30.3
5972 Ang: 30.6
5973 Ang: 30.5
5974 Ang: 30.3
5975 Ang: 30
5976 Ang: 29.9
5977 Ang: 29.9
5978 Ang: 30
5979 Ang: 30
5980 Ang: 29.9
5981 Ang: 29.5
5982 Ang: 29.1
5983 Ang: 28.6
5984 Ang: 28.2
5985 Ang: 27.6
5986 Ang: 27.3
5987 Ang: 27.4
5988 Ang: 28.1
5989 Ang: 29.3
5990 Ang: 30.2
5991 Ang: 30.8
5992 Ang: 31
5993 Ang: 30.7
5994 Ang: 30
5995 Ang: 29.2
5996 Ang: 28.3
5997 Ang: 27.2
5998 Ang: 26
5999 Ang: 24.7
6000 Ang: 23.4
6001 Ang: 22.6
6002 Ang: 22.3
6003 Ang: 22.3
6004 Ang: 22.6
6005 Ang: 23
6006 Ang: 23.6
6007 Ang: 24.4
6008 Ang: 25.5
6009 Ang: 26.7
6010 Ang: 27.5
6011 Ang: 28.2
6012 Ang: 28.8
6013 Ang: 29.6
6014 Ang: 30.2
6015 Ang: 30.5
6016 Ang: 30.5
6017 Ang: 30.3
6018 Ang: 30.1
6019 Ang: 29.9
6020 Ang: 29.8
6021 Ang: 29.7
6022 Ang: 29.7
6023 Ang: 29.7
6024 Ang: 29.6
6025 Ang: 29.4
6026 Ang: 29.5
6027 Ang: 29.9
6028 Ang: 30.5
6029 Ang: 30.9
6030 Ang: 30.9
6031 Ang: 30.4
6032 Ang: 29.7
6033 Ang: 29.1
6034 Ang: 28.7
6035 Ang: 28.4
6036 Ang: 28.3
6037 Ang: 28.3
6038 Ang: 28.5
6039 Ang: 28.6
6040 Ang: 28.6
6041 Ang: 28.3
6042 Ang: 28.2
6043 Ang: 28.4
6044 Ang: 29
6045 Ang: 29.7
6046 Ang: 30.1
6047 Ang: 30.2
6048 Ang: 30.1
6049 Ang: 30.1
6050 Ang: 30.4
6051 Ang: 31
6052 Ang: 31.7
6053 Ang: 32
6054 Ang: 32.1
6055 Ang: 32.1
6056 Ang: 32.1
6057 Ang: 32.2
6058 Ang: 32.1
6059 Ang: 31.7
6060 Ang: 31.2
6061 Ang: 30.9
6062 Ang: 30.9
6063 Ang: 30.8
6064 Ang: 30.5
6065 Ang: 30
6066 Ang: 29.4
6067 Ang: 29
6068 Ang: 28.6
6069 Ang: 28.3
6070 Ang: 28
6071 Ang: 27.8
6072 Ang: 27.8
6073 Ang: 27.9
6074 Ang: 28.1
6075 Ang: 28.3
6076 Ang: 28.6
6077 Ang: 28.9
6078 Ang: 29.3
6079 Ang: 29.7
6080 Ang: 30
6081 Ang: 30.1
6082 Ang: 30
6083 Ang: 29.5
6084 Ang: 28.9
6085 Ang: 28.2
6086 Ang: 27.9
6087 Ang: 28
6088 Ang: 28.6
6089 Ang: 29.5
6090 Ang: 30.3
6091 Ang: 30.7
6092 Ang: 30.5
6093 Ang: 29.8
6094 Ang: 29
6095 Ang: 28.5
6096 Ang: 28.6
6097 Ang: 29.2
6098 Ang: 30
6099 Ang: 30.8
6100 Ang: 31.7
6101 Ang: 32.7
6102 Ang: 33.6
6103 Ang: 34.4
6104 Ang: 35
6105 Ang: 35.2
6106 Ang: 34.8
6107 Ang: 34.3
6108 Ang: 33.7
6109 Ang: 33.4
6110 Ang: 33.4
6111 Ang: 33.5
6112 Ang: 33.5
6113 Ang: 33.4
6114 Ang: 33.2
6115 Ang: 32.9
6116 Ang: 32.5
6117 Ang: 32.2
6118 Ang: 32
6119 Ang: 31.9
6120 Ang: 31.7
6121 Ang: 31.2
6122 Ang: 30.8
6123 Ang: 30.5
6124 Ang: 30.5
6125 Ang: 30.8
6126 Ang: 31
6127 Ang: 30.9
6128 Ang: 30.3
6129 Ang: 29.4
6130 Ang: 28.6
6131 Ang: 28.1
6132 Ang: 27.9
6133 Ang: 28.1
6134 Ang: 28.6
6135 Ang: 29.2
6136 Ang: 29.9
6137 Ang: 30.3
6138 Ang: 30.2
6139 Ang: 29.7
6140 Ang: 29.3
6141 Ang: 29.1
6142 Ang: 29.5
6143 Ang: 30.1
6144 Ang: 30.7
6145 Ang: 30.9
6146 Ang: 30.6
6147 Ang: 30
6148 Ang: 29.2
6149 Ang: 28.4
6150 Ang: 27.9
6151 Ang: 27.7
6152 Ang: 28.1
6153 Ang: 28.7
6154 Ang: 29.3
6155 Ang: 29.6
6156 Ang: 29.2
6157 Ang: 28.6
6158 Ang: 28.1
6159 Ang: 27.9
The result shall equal 0.8 Ang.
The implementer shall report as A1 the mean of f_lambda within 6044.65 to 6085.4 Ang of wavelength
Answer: 30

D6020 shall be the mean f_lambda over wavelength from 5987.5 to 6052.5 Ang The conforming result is 28.5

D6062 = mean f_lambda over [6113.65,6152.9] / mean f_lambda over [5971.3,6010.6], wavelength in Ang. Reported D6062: 1.09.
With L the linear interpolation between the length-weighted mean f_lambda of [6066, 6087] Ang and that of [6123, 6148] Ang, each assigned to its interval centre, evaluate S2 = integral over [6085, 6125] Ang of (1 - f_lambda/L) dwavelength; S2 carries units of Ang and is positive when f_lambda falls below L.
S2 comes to -3.2 Ang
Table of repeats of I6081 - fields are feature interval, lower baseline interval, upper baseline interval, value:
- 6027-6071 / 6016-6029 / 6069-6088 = -1.0 Ang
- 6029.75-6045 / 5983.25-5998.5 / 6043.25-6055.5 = 0.7 Ang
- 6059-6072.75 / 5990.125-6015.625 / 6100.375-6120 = 0.5 Ang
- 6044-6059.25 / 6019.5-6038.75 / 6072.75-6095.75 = -0.9 Ang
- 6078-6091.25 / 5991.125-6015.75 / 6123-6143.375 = -0.4 Ang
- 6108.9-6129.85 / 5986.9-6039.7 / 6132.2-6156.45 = -1.9 Ang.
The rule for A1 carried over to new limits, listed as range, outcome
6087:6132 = 31.4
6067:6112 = 30.4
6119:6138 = 29.9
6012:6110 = 30.1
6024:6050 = 29.4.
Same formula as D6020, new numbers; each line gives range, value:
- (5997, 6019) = 26.4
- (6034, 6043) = 28.4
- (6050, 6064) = 31.5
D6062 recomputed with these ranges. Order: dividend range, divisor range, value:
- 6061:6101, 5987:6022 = 1.06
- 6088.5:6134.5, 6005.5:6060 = 1.06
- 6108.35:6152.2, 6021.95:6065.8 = 1.01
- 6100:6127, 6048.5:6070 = 1.06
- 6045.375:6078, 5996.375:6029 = 1.09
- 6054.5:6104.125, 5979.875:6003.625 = 1.09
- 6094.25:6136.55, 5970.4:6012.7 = 1.13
